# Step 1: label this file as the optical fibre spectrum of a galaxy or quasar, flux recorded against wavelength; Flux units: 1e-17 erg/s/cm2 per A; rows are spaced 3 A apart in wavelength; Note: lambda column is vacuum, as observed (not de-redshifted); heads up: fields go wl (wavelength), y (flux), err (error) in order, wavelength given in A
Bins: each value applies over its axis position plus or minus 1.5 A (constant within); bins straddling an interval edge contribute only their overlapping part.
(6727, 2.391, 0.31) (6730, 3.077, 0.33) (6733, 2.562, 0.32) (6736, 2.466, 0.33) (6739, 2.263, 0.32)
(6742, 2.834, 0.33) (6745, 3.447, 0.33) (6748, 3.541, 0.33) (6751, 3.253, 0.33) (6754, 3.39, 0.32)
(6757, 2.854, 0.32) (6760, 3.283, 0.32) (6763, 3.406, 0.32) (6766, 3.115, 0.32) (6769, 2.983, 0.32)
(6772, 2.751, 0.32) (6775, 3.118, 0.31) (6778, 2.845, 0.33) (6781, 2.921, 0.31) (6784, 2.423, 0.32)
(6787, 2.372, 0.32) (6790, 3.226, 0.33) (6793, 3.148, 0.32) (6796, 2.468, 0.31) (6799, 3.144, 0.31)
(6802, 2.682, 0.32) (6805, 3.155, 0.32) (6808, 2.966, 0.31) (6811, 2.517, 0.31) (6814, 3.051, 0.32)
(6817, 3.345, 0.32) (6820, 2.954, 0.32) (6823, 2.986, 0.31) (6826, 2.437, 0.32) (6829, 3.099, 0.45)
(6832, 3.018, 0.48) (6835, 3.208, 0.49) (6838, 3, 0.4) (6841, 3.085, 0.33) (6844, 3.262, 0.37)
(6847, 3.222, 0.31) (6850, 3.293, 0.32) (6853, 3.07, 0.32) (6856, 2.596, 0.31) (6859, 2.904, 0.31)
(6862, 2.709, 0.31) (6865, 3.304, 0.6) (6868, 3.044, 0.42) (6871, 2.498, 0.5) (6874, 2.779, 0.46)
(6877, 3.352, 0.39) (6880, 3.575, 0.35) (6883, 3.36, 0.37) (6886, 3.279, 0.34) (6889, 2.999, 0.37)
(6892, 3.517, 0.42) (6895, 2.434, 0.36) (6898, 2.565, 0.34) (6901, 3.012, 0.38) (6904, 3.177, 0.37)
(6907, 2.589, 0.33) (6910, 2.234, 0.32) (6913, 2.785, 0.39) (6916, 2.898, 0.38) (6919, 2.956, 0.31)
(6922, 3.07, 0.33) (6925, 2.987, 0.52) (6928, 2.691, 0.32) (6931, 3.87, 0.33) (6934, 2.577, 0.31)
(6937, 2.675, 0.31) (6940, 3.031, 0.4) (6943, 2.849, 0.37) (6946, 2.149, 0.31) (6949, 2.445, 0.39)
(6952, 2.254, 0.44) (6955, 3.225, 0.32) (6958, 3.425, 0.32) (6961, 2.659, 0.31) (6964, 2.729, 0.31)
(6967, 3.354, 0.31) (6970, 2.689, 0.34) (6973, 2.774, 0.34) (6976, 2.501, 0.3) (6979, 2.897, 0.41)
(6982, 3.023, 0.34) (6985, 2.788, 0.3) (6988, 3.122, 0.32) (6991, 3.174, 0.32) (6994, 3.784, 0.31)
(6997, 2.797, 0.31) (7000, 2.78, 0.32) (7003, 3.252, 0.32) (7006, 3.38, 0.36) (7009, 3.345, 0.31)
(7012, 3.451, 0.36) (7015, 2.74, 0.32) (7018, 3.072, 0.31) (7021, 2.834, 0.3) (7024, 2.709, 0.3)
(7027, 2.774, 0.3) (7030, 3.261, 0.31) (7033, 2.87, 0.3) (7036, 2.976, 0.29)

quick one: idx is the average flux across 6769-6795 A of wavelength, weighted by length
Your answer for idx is 2.85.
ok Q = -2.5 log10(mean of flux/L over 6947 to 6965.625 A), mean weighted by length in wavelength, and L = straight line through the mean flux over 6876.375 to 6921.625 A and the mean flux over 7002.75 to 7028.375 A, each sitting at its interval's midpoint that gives 0.09 mag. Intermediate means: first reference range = 2.98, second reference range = 3.05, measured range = 2.78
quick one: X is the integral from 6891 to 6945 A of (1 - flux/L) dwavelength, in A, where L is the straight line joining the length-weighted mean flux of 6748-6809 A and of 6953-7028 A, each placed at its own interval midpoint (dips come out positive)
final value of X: 2.3 A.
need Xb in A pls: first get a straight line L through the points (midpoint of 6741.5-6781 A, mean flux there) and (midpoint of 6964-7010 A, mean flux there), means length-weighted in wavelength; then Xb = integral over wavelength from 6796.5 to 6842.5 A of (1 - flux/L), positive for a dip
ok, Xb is 2.2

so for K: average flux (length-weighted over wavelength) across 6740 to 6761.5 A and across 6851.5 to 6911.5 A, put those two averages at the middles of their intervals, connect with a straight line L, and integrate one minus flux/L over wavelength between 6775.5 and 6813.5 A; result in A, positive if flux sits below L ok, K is 3.5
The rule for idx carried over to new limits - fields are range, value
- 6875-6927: 2.98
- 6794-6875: 2.96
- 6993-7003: 3.11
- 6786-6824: 2.93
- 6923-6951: 2.8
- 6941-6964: 2.72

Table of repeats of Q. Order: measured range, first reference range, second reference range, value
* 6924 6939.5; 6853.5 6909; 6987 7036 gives 0.02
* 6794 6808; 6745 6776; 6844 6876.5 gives 0.08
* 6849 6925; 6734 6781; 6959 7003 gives 0.01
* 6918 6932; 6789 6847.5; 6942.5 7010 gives -0.05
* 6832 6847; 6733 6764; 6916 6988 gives -0.06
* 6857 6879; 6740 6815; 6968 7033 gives 0.02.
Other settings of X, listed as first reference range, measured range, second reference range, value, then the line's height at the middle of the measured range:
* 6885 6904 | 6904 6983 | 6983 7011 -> 6.13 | 3.06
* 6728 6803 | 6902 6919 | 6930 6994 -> 0.78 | 2.9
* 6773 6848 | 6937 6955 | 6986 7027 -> 2.57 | 3.05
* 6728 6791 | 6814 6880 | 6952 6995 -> -1.35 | 2.96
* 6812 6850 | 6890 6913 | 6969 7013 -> 1.96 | 3.05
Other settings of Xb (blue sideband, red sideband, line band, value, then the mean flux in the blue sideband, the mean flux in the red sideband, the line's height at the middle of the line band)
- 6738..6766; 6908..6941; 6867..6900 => -1.0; 3.16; 2.88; 2.95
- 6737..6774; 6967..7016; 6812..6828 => 0.7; 3.09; 3.04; 3.07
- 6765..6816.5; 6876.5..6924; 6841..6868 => -1.0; 2.88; 2.98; 2.94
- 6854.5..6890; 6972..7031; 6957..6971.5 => 0.3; 3.03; 3.02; 3.03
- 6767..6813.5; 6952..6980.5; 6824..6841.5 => -0.7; 2.86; 2.88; 2.86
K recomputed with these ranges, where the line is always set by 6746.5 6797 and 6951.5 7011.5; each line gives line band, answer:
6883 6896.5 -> -0.34 A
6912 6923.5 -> 0.31 A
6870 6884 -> -0.52 A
